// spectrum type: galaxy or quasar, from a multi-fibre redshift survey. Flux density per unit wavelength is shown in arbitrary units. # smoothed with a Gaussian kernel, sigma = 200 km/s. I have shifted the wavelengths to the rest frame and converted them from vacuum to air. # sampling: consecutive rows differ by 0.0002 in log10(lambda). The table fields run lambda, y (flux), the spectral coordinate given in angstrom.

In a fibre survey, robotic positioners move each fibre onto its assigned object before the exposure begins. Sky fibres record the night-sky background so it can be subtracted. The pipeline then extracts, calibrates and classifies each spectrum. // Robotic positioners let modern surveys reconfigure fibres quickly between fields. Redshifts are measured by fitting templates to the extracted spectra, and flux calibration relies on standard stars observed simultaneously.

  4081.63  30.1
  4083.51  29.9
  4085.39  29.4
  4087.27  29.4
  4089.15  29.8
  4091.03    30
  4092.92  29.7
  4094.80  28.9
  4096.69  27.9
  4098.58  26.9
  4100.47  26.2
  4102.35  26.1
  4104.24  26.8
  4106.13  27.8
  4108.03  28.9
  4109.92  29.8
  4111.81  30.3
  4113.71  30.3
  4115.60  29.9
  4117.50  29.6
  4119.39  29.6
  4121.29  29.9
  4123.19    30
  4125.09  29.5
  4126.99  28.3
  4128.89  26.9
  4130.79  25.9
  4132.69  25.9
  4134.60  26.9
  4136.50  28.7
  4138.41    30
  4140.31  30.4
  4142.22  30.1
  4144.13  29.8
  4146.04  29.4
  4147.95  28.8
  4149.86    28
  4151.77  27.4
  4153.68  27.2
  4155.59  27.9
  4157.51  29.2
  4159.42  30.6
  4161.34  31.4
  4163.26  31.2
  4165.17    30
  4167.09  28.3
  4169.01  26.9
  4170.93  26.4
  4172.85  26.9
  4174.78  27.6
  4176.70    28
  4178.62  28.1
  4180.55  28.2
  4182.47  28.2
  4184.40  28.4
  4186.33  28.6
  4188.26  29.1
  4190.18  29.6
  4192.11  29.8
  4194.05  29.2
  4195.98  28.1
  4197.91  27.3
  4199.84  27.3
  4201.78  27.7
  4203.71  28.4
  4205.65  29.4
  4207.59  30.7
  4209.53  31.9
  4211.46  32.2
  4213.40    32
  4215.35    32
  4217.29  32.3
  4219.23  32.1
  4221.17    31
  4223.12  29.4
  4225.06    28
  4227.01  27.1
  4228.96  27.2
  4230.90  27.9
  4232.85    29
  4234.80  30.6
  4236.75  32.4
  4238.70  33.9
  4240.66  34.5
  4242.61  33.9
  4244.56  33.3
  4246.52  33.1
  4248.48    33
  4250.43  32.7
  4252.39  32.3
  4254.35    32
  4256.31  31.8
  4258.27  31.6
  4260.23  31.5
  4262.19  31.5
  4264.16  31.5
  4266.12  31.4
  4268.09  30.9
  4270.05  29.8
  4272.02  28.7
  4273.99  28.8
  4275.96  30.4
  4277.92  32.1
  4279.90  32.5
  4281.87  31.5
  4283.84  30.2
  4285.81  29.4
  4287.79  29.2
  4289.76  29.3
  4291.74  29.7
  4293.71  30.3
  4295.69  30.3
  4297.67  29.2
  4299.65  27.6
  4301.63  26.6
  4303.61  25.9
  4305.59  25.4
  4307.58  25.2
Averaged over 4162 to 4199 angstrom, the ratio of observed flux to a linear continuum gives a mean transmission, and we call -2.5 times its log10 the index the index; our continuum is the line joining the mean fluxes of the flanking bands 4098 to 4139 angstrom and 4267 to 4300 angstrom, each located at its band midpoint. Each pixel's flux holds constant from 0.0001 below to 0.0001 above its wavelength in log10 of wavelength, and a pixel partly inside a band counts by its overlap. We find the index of 0.021 mag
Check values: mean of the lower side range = 28.4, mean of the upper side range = 30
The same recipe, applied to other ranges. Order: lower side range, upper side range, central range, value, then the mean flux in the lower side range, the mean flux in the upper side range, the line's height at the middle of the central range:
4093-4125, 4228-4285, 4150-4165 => 0.013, 28.7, 31.4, 29.6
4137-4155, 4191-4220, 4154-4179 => 0.026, 29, 30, 29.3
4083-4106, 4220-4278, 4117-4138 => 0.024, 28.4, 31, 28.9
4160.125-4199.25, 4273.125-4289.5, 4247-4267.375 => -0.067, 28.6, 30.5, 30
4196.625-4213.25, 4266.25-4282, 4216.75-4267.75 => -0.045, 29.5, 30.6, 30.1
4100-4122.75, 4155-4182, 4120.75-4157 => 0.010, 28.9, 28.6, 28.7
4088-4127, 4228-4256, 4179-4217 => 0.053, 28.9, 31.9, 30.9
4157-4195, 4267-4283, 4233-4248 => -0.100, 28.8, 30.6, 30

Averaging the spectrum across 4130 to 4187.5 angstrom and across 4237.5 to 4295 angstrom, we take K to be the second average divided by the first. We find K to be 1.1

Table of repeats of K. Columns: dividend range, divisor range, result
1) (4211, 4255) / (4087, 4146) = 1.09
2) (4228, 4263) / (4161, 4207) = 1.12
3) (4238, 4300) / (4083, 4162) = 1.08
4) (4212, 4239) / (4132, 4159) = 1.06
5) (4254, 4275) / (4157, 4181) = 1.07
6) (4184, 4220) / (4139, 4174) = 1.03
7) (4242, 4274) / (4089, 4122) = 1.10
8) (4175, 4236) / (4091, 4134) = 1.03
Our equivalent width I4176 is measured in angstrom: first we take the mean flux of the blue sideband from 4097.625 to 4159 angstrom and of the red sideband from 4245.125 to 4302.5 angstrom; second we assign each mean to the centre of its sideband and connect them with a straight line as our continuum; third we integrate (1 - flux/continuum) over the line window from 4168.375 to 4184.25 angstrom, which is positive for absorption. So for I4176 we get 0.89 angstrom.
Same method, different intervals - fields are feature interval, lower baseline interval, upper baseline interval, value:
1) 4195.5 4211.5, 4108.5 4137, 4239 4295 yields 0.6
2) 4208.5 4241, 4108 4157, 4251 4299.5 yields -0.8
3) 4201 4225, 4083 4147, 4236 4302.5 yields -0.3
